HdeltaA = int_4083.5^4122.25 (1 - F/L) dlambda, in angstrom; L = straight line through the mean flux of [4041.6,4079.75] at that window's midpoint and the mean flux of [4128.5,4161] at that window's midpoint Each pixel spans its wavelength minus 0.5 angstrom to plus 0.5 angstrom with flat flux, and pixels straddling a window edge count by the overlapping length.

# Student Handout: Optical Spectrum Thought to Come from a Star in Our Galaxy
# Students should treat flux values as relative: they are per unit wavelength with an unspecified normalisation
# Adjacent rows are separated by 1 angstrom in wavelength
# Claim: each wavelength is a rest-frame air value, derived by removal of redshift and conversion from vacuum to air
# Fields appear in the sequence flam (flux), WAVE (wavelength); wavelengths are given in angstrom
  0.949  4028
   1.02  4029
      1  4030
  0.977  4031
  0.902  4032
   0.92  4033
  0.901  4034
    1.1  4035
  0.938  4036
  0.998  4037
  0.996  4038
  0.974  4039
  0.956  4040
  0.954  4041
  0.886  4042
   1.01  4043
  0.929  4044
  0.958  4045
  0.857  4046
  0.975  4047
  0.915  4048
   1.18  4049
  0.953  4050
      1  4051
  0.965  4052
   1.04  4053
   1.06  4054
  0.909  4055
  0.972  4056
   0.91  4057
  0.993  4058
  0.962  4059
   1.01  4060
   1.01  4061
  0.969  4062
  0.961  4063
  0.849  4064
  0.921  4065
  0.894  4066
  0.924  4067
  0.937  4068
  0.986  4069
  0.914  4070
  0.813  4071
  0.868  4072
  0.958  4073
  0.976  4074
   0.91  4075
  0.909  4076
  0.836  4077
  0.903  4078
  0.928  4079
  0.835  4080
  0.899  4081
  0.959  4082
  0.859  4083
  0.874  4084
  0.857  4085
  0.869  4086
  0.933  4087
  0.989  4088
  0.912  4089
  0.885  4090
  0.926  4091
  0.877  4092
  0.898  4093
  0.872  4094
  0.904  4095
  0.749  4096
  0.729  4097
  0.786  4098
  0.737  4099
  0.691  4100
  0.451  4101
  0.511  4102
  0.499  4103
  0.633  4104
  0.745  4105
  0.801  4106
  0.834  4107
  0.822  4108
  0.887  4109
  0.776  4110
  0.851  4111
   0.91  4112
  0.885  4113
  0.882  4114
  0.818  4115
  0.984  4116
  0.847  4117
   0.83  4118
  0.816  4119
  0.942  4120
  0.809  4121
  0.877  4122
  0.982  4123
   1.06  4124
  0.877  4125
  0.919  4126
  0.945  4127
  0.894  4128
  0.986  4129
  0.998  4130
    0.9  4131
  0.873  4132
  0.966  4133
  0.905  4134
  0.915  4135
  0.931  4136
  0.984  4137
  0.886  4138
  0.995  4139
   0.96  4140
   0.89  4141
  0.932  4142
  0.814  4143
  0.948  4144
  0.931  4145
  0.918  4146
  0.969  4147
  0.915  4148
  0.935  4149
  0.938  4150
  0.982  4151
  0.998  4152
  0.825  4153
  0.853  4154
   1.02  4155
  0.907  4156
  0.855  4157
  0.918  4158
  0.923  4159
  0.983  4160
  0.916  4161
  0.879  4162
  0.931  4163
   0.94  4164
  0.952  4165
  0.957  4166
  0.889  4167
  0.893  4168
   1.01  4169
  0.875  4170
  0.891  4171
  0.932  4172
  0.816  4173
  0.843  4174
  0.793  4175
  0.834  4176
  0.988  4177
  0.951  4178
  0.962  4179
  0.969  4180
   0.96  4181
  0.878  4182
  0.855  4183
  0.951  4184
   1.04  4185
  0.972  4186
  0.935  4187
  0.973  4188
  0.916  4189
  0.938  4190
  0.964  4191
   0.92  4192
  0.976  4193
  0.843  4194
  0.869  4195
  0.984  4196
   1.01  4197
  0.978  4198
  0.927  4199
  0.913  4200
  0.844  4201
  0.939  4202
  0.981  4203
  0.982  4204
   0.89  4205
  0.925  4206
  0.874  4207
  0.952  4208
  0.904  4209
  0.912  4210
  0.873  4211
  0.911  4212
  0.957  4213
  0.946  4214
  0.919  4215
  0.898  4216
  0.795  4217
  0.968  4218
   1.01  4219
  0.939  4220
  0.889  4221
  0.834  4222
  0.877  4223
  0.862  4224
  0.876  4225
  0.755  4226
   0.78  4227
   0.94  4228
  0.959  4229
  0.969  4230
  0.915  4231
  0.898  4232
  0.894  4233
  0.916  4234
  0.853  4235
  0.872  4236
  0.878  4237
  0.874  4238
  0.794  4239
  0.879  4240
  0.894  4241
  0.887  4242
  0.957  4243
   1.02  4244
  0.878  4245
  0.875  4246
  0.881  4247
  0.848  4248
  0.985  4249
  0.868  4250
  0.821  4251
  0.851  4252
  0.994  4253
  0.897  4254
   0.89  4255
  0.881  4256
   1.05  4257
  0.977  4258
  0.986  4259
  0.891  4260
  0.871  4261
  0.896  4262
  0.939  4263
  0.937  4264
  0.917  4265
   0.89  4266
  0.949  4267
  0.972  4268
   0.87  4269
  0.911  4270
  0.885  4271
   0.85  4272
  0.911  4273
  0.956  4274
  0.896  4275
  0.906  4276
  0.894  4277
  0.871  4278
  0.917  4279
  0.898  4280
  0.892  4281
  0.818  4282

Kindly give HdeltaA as 5.0 angstrom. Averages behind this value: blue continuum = 0.945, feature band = 0.818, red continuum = 0.93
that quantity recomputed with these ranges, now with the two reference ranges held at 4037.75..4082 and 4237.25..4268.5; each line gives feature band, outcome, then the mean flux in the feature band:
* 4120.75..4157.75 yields 0.1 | 0.928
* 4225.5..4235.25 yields 0.3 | 0.889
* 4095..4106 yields 3.1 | 0.671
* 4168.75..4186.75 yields 0.1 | 0.917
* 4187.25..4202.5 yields -0.2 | 0.933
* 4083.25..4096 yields 0.6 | 0.893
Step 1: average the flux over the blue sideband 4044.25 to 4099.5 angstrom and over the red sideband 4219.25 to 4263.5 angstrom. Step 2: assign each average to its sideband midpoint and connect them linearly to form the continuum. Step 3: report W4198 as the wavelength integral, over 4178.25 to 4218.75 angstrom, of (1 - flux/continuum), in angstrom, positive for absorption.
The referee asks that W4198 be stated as -1.2 angstrom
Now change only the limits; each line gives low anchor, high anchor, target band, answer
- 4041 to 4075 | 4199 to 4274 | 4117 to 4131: 0.3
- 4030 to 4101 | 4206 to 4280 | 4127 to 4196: -1.0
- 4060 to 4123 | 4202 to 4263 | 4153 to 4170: -0.8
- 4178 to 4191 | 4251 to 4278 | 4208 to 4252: 1.6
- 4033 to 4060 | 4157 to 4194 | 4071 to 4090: 1.2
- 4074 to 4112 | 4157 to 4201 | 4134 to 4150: -0.8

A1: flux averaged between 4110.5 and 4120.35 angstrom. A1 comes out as 0.876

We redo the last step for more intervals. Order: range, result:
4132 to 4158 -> 0.926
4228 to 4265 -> 0.908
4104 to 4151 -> 0.9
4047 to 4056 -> 0.999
